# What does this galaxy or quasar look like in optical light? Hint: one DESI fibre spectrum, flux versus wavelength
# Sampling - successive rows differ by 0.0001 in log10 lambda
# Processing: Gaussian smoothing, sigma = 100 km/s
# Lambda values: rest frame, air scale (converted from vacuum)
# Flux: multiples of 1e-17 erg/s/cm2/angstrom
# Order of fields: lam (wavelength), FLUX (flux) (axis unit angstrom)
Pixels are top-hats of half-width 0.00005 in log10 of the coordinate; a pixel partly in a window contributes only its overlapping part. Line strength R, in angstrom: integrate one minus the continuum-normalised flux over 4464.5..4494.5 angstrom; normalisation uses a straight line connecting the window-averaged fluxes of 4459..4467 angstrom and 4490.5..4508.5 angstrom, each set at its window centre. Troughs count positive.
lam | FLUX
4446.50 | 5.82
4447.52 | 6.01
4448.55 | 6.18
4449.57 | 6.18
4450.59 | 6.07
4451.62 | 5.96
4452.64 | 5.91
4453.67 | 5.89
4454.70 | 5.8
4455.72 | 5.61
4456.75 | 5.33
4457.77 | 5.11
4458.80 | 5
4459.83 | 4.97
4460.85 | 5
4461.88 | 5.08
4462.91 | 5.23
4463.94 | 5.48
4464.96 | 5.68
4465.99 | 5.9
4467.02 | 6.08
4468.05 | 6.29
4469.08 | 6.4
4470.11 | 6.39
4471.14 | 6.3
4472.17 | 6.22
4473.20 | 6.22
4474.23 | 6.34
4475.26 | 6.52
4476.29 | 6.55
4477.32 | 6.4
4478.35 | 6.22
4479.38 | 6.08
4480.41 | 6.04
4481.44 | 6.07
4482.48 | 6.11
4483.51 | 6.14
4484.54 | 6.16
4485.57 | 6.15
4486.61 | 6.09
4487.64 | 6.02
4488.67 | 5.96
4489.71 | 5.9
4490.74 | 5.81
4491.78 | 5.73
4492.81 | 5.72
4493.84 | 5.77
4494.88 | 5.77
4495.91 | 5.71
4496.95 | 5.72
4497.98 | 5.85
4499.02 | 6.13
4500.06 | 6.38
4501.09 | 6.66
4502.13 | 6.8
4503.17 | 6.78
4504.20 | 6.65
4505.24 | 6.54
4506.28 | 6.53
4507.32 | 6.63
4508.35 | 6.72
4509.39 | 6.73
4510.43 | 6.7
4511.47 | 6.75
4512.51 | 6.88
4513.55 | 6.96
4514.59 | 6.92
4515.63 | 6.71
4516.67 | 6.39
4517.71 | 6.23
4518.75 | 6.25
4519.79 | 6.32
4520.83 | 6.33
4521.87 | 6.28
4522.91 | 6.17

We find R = -1.9 angstrom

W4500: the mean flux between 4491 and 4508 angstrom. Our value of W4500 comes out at 6.21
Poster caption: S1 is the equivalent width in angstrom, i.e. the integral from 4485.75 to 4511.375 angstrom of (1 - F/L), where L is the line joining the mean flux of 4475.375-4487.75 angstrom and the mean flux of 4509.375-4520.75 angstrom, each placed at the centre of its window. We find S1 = 0.69 angstrom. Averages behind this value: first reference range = 6.19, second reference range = 6.6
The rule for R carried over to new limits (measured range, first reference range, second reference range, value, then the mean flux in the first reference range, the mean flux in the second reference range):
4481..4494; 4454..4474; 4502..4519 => 0.4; 5.7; 6.66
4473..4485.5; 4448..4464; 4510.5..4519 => -0.5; 5.55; 6.65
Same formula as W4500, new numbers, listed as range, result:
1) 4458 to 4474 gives 5.75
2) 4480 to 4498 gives 5.93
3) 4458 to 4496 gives 5.93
